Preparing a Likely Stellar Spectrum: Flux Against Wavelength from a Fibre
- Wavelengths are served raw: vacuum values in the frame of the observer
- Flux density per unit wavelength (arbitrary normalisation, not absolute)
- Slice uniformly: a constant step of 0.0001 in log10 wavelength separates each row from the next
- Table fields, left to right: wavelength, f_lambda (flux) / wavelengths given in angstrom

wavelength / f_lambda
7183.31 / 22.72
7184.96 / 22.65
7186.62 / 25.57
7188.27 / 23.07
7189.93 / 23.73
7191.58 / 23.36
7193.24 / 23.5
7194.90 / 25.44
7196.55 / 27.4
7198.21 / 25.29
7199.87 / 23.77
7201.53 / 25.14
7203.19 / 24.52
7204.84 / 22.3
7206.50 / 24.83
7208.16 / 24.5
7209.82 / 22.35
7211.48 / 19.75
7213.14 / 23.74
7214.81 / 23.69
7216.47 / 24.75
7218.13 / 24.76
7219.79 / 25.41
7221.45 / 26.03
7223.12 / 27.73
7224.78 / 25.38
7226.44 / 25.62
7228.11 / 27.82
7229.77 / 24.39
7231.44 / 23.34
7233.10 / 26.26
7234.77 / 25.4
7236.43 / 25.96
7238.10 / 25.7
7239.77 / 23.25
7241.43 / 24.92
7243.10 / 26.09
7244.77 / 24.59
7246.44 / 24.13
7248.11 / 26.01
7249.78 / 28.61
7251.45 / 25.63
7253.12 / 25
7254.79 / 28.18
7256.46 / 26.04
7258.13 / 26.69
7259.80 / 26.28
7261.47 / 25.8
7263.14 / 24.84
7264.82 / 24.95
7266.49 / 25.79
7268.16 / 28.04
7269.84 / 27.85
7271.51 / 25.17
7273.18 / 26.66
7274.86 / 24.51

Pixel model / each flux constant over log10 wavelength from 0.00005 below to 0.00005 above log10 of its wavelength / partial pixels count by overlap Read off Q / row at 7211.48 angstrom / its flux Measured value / 19.75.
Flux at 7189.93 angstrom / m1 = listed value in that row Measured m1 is 23.73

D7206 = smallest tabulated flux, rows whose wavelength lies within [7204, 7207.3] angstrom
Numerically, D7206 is 22.3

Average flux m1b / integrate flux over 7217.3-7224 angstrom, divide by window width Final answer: 26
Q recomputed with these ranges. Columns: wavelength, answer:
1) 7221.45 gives 26.03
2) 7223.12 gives 27.73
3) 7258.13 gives 26.69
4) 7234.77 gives 25.4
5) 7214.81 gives 23.69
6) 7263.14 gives 24.84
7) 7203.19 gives 24.52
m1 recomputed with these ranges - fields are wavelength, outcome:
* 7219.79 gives 25.41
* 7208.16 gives 24.5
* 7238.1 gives 25.7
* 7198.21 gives 25.29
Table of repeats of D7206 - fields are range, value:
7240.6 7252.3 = 24.13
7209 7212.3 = 19.75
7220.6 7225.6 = 25.38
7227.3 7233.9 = 23.34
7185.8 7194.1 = 23.07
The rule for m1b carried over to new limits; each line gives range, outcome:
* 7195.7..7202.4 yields 25.4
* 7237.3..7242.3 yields 24.6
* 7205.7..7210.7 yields 23.8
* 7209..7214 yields 21.9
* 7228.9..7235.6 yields 24.9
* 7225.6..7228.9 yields 26.7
